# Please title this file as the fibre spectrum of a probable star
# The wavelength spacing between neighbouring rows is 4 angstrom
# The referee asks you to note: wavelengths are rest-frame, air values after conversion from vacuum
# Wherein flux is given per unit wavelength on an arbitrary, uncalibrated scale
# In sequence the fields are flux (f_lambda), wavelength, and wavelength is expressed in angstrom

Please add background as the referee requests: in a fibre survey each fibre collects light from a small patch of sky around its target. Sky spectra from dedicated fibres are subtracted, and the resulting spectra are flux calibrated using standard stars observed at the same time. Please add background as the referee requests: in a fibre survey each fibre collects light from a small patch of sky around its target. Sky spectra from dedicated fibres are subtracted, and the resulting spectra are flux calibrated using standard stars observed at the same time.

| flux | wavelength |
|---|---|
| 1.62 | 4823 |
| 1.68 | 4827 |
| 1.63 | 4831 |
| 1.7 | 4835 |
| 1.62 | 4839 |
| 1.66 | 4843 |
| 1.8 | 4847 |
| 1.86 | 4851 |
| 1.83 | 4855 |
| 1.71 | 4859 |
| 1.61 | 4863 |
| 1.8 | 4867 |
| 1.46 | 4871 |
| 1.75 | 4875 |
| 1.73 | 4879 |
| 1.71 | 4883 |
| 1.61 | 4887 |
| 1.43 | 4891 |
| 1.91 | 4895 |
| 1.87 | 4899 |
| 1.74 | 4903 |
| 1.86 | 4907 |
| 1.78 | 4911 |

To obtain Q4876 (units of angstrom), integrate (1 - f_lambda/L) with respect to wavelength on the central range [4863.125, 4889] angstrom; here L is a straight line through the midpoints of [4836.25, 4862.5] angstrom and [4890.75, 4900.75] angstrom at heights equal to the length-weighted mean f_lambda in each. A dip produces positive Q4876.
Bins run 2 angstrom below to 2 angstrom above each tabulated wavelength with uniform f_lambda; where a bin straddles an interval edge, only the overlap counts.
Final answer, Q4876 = 1.4 angstrom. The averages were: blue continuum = 1.74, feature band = 1.67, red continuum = 1.79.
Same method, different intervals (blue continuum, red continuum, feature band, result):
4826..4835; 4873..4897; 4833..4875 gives -0.8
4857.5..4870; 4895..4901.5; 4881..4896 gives 1.4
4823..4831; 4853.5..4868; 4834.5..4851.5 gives -0.3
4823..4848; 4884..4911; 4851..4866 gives -0.4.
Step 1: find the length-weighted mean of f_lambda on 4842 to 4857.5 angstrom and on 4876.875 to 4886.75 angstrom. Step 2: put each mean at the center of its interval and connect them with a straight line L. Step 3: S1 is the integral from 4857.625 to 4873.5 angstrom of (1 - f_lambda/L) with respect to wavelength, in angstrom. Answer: 0.9 angstrom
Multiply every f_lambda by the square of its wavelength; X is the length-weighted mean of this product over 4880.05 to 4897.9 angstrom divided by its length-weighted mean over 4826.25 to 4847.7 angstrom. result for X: 1.02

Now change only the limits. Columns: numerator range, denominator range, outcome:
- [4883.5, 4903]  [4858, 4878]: 1.04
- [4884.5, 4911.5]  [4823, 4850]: 1.06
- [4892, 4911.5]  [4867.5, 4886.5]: 1.10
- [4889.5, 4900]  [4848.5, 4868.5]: 1.00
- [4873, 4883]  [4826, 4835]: 1.06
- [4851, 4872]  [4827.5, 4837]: 1.04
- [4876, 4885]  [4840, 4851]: 1.00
